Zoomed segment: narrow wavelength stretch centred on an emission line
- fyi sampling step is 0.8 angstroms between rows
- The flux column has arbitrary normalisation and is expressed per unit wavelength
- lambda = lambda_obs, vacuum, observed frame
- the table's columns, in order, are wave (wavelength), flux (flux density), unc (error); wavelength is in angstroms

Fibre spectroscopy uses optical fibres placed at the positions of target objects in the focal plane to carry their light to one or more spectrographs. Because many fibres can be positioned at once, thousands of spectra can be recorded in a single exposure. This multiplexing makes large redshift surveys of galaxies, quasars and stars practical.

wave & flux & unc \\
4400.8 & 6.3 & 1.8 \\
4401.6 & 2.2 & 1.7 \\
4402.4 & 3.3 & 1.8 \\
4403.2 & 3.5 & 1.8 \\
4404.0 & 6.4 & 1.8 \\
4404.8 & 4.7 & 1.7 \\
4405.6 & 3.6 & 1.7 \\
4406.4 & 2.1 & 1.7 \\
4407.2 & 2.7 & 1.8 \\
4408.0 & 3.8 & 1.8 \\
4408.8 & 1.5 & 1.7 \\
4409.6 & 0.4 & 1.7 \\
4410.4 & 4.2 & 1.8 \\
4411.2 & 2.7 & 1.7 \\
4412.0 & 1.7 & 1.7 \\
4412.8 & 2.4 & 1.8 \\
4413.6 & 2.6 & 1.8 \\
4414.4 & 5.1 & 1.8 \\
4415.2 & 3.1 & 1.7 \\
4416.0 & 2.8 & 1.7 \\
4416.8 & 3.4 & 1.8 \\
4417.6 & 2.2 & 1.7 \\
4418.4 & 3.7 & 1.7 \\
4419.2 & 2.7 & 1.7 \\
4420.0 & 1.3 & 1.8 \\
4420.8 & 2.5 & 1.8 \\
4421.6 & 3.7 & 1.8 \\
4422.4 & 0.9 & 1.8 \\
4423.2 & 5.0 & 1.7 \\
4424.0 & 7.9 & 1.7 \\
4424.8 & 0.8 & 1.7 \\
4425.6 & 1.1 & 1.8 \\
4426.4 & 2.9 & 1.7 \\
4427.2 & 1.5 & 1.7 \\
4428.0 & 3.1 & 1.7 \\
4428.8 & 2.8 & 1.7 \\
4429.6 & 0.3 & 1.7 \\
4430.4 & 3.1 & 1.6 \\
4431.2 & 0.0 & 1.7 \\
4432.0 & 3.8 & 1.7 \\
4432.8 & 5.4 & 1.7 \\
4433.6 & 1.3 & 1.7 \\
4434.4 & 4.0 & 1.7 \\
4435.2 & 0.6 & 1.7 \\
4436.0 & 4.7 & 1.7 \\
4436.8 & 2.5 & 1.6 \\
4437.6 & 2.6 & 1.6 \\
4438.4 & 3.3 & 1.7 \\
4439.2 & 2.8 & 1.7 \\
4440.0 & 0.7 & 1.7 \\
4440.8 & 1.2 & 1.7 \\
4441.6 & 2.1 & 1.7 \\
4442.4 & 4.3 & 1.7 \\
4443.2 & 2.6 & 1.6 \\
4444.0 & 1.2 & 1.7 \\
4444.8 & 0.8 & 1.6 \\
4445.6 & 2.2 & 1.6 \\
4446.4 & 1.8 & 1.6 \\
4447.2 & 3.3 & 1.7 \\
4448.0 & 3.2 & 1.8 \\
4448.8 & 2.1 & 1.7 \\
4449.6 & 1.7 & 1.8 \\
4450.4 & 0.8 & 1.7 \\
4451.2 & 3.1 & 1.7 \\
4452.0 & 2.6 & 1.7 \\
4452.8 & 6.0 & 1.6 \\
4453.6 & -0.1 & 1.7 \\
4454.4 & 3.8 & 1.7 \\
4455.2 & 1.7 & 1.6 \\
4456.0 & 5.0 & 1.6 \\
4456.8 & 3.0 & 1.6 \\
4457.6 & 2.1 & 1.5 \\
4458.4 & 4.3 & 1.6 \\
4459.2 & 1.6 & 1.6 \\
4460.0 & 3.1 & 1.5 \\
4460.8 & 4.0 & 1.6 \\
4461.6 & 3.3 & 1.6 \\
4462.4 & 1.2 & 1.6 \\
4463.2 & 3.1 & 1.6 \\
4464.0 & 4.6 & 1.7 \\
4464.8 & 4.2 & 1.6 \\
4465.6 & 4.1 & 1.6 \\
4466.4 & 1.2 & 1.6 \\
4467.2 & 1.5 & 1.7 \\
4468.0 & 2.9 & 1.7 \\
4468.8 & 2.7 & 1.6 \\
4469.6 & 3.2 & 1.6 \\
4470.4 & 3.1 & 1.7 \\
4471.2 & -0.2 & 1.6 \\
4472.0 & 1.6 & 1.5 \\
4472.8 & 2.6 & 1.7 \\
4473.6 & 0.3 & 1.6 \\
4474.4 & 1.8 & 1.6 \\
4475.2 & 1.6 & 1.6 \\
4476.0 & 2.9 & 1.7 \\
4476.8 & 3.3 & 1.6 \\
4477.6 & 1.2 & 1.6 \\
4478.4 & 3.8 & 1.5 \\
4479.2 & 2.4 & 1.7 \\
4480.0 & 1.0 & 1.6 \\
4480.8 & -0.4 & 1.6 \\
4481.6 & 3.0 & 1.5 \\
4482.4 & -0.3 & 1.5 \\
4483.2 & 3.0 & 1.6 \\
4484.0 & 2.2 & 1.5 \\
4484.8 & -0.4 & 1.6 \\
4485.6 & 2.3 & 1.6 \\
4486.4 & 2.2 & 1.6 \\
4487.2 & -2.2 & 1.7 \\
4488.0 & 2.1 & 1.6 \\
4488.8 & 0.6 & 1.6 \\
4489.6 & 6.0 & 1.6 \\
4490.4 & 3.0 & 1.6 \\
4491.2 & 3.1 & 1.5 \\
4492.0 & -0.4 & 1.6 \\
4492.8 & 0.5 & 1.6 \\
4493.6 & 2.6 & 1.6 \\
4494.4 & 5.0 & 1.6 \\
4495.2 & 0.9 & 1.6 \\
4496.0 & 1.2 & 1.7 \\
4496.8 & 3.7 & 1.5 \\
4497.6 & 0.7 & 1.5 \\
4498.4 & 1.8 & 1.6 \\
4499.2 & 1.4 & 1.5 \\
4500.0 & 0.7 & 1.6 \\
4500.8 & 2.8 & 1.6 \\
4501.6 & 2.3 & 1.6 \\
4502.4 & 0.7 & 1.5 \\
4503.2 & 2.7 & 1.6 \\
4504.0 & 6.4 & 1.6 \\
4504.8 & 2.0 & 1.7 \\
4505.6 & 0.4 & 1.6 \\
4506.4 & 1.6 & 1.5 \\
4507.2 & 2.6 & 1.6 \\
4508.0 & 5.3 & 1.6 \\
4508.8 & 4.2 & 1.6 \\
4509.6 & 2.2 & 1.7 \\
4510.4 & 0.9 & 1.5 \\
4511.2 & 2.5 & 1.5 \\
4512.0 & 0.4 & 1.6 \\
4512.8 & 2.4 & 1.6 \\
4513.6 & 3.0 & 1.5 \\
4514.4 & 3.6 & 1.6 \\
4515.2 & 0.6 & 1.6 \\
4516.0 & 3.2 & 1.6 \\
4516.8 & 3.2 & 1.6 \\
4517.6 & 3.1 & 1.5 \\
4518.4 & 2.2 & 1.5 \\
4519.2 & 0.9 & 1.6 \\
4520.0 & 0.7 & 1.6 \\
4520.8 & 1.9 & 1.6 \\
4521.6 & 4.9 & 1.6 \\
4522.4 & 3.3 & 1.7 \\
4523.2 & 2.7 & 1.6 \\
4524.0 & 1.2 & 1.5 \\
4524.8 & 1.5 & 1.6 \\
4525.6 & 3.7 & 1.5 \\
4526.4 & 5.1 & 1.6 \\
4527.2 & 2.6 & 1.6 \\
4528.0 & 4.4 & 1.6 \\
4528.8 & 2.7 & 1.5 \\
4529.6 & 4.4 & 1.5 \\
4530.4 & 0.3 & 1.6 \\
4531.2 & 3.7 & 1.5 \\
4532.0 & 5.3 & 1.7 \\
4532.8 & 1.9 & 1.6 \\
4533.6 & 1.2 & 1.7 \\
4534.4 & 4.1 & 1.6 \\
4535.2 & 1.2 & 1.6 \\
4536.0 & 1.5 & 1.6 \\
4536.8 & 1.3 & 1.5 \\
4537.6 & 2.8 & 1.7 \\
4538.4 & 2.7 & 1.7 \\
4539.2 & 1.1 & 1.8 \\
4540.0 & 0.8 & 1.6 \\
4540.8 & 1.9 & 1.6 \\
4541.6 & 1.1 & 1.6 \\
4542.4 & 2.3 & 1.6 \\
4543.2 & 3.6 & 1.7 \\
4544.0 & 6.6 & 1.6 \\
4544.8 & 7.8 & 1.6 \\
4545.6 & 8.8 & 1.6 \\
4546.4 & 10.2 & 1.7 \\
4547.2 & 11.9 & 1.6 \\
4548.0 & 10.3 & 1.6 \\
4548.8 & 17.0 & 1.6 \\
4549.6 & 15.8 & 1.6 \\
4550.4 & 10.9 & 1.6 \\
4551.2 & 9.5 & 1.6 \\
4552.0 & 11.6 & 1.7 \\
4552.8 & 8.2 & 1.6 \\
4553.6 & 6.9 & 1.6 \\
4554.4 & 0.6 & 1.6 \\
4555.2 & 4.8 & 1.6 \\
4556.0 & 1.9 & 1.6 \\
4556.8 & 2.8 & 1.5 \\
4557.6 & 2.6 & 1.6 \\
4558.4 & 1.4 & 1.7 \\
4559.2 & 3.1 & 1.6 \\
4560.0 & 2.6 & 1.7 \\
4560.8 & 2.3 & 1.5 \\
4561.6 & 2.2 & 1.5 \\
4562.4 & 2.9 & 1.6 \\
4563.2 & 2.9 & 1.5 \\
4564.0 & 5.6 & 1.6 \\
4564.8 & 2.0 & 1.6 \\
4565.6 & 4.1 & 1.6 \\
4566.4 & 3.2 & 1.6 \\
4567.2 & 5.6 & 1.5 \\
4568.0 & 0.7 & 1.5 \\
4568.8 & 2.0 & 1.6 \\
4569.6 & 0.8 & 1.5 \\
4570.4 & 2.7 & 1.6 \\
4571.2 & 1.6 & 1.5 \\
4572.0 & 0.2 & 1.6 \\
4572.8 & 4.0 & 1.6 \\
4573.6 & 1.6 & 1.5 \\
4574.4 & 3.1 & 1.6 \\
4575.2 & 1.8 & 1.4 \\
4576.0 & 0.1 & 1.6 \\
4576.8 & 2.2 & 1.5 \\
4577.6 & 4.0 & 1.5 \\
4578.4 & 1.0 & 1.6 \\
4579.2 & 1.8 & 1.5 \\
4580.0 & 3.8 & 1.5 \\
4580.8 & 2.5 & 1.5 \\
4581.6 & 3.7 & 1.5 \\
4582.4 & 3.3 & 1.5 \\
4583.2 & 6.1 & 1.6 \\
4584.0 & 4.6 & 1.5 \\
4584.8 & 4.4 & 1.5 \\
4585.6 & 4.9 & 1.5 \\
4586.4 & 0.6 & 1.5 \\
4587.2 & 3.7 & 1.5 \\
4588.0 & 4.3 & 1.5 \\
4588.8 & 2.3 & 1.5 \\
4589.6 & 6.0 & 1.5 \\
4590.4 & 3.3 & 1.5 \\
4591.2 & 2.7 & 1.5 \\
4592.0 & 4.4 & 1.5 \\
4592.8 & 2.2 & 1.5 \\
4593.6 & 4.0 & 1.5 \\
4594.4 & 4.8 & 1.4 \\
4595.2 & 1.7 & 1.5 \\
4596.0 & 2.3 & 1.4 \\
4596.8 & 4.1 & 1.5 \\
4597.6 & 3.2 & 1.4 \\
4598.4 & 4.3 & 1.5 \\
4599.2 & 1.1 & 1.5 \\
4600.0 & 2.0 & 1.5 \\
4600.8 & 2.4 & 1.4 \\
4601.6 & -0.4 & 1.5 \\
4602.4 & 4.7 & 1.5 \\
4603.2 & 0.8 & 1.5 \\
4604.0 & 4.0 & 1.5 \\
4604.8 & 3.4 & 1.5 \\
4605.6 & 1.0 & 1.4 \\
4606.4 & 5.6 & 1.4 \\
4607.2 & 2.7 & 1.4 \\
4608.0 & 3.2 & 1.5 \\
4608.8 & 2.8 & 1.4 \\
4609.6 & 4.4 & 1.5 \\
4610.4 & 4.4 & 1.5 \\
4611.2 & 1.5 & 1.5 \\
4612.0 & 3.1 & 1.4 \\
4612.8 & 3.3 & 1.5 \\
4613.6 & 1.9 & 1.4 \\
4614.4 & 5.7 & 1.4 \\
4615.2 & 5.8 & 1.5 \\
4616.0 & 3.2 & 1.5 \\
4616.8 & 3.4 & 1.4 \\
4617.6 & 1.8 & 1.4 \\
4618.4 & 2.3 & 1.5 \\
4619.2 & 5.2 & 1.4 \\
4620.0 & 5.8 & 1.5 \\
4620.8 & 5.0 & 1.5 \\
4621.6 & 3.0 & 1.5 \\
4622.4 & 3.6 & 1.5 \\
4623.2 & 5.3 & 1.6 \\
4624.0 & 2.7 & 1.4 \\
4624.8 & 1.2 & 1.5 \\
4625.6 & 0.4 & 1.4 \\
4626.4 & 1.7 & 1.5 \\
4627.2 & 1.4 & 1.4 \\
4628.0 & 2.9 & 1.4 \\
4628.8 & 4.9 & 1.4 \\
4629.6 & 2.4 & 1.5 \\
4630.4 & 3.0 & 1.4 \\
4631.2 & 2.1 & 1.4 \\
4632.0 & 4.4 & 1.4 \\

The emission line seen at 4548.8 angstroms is [O II] 3727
